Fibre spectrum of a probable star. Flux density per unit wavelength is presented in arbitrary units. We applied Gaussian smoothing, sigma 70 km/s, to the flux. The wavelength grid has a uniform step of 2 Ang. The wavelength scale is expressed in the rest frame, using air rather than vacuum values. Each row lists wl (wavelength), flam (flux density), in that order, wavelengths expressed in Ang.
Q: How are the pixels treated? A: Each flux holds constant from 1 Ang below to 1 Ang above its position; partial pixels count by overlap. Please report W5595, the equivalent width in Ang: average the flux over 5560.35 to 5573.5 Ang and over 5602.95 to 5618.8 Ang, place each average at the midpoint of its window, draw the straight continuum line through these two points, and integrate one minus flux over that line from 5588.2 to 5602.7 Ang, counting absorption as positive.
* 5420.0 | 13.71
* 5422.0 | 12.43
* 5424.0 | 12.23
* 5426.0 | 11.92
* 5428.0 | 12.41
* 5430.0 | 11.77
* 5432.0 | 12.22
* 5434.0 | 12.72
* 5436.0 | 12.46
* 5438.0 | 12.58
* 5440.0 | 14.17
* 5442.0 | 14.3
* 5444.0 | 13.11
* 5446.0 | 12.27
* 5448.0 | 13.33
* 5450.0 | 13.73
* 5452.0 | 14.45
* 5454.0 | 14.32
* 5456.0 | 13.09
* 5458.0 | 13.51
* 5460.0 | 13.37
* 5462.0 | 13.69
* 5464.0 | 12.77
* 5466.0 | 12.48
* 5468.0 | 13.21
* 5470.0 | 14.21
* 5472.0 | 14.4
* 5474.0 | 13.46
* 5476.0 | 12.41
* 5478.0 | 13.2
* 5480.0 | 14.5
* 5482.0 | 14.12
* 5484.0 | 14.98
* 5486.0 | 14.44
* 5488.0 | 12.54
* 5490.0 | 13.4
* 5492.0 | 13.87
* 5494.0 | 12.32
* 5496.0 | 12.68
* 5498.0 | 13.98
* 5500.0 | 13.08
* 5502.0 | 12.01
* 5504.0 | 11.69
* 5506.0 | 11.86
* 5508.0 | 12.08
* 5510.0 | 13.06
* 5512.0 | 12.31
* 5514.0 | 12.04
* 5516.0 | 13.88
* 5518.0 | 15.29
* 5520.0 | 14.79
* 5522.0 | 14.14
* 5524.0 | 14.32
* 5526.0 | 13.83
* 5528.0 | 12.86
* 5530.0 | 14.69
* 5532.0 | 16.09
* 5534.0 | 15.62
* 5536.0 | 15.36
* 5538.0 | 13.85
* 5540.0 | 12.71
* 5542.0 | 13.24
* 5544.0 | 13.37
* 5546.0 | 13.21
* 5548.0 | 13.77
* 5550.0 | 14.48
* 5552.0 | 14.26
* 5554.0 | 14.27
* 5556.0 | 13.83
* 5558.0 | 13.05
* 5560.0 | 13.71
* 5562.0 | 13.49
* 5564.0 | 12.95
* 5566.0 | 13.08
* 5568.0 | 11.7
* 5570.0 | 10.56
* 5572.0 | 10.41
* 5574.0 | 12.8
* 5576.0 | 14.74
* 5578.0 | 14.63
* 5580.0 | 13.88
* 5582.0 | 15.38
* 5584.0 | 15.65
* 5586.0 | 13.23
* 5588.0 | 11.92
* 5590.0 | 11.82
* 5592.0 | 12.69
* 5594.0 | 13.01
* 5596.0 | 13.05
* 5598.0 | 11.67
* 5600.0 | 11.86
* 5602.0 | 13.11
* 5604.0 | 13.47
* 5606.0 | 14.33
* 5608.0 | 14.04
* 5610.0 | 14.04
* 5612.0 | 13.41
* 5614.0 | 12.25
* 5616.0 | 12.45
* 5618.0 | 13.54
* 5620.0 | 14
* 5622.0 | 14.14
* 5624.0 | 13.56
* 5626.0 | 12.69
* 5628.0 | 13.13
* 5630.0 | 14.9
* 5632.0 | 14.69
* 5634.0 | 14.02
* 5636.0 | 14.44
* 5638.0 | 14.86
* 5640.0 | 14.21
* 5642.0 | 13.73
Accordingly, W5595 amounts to 0.6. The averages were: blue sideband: 12.1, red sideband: 13.4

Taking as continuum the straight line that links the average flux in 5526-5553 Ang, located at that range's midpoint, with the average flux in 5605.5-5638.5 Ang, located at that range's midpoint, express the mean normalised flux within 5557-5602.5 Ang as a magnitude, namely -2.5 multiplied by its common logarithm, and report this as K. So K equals 0.078 mag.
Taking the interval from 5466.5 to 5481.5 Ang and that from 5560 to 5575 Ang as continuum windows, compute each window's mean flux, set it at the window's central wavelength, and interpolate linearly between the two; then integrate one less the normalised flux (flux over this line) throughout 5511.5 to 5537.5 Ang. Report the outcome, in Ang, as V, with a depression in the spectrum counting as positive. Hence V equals -2.9 Ang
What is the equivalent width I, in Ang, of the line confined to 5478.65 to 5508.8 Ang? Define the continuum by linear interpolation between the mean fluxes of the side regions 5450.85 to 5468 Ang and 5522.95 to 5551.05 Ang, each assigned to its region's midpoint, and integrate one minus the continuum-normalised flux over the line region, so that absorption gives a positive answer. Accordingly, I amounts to 1.2 Ang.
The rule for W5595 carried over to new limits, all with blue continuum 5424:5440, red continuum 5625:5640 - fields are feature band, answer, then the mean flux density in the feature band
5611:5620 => 0.60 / 13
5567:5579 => 1.00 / 12.5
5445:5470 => -1.50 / 13.4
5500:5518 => 0.68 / 12.6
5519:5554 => -2.27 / 14.2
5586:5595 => 0.85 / 12.5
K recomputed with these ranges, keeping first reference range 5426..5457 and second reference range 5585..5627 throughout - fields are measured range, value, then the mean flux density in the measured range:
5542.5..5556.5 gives -0.064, 13.9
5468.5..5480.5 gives -0.045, 13.6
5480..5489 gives -0.079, 14.1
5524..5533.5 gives -0.107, 14.4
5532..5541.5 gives -0.113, 14.5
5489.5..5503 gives 0.004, 13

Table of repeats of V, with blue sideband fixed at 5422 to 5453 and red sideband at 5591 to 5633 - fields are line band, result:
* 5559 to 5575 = 1.07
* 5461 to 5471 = -0.23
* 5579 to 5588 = -0.67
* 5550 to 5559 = -0.50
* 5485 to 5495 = -0.22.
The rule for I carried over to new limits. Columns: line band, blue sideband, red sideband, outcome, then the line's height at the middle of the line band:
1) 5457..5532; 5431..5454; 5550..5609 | -1.0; 13.2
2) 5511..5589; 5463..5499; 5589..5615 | -2.8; 13.2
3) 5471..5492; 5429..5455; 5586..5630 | -0.9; 13.2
